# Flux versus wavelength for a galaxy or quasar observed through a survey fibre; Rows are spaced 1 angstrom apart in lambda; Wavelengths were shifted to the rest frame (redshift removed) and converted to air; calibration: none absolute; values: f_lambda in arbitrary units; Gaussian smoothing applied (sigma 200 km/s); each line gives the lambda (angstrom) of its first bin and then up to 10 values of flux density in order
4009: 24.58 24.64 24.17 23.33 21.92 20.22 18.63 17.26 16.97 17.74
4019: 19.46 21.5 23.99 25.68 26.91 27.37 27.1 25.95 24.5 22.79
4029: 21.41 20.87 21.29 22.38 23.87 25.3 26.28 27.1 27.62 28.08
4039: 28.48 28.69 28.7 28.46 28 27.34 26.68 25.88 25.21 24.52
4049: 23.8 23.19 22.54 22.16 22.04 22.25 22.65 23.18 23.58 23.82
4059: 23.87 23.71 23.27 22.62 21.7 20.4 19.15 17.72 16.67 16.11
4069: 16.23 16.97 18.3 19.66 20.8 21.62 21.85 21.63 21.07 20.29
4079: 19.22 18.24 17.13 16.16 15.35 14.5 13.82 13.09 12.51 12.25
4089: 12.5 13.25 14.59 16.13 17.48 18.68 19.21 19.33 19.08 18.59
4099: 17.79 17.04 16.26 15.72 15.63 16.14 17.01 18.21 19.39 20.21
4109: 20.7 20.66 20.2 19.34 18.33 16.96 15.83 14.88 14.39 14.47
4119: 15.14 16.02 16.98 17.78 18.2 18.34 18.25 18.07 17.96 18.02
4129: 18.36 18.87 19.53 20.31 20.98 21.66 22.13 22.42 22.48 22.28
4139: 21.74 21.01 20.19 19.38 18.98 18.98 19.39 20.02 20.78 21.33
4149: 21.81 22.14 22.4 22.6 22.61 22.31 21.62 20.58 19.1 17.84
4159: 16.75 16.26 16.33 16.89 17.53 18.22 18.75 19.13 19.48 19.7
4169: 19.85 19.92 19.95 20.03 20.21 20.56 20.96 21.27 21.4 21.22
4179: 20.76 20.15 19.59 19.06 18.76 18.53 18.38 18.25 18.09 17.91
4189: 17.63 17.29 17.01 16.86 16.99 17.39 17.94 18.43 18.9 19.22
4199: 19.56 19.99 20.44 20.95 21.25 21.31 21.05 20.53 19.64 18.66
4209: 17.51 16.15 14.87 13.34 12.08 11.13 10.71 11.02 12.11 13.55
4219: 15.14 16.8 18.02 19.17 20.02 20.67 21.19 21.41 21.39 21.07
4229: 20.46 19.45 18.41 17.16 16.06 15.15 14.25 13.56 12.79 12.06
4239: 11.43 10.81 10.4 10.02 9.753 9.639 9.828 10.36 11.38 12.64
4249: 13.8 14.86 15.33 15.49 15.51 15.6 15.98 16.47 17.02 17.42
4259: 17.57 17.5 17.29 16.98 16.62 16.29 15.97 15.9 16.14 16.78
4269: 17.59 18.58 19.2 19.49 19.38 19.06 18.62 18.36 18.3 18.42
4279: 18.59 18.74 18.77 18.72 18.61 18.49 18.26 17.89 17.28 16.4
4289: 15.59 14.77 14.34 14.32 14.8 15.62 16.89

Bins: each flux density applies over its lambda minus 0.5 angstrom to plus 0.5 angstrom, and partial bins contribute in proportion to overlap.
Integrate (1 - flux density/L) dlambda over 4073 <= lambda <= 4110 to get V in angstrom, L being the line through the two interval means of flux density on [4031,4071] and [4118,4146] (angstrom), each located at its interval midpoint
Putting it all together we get 7.0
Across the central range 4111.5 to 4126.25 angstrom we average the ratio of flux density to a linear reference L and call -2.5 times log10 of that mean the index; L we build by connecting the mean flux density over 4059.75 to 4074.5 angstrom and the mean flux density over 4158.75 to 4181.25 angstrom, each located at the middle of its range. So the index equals 0.158 mag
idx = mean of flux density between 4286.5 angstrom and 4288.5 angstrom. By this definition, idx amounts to 16.8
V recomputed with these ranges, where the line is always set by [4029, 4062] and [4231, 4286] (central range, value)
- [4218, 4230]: -1.5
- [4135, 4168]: 0.4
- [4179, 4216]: 1.0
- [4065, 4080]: 2.8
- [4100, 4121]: 4.5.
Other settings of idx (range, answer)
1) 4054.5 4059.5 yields 23.4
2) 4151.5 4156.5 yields 21.9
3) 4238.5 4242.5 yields 10.7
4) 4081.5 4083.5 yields 15.8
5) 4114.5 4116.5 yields 15.4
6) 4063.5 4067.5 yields 18.5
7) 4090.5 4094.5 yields 16.7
